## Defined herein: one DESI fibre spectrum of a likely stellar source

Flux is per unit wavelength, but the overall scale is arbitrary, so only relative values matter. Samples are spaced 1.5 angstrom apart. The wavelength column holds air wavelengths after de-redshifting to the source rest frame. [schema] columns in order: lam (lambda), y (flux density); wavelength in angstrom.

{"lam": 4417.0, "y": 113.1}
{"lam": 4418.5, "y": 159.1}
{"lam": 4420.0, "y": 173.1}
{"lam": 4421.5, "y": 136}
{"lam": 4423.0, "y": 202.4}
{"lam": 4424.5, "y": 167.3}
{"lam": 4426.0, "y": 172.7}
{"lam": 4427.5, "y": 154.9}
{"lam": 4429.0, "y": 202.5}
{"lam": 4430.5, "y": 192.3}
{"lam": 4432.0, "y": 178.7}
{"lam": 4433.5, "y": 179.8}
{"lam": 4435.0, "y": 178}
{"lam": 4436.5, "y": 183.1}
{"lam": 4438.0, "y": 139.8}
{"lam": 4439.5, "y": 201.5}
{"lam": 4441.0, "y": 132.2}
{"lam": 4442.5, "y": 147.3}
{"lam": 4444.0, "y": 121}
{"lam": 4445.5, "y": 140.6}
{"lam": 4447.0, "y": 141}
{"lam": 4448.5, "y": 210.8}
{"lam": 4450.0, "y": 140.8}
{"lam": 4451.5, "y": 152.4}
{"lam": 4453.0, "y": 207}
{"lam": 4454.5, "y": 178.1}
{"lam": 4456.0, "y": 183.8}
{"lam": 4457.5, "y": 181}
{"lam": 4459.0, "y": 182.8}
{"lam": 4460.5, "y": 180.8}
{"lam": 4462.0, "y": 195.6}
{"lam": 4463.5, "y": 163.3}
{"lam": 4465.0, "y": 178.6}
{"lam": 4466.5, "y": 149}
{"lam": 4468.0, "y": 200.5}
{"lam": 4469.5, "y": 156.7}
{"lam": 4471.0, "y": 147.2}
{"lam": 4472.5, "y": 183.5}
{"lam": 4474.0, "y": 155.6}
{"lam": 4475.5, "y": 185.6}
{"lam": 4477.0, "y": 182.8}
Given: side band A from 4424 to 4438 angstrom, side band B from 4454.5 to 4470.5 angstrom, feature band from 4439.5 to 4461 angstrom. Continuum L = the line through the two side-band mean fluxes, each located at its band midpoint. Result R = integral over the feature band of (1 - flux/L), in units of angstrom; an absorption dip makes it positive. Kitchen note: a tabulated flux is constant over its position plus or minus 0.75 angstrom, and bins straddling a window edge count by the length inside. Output 1.4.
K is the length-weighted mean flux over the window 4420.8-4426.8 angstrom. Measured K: 170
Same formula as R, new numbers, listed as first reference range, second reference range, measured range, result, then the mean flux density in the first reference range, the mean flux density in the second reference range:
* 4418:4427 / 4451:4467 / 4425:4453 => 1.1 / 168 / 178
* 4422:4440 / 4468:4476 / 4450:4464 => -0.5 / 179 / 168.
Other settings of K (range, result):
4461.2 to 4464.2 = 180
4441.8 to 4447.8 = 138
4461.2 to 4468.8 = 177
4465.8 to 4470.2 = 169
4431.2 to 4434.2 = 179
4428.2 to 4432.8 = 191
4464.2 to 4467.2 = 164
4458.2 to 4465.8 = 180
